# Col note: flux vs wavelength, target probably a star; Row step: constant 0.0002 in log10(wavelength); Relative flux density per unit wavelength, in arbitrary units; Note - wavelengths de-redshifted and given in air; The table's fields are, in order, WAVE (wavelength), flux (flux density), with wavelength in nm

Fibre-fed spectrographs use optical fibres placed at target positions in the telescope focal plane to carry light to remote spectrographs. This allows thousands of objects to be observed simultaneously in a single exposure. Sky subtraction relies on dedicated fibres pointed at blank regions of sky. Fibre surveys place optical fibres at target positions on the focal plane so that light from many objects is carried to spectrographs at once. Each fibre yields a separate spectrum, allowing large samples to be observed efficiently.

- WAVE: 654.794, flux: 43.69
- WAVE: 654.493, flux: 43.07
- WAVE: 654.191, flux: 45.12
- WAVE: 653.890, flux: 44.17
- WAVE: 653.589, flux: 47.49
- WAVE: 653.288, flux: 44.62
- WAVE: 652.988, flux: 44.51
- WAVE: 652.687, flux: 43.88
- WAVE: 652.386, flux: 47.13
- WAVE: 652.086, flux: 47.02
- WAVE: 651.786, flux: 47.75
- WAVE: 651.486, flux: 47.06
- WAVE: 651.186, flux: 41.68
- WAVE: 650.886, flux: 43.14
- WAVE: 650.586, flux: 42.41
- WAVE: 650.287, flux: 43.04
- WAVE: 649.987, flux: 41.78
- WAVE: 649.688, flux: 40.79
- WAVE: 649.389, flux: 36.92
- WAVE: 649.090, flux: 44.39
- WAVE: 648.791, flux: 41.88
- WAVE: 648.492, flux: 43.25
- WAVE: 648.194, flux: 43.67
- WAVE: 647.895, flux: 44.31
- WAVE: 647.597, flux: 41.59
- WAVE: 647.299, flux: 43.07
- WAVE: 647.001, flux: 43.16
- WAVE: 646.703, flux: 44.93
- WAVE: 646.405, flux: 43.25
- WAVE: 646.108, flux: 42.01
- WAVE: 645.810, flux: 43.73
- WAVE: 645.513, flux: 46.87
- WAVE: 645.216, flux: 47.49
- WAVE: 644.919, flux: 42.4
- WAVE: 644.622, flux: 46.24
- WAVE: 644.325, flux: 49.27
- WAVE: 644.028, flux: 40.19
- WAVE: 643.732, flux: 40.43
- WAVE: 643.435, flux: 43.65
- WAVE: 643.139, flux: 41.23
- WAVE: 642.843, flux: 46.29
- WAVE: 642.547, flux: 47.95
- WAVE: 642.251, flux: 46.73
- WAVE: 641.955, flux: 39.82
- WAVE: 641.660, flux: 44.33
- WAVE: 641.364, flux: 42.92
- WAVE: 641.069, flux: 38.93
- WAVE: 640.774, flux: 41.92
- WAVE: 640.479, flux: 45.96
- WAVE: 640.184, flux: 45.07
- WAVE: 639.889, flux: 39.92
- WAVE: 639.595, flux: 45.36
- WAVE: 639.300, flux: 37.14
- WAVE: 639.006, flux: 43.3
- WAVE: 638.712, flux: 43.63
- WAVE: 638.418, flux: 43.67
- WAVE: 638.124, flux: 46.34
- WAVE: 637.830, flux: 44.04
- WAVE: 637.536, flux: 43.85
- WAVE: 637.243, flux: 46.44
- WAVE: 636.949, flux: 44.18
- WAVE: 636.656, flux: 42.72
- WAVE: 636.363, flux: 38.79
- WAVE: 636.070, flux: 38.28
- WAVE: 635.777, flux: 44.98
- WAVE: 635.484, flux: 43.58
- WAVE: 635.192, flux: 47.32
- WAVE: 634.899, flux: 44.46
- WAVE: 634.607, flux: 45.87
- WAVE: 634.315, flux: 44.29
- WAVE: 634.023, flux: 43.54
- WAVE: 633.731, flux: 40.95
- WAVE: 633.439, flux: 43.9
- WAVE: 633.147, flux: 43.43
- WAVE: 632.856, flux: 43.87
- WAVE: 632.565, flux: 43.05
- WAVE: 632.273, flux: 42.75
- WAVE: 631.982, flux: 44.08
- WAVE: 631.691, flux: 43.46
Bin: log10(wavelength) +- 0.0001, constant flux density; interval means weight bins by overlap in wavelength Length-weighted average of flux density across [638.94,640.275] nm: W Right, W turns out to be 42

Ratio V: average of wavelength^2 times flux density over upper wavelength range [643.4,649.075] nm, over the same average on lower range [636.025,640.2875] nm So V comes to 1.0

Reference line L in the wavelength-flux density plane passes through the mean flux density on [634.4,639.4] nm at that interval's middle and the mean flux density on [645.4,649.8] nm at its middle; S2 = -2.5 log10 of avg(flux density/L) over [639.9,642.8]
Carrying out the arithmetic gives -0.01 mag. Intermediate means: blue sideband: 43.5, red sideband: 42.9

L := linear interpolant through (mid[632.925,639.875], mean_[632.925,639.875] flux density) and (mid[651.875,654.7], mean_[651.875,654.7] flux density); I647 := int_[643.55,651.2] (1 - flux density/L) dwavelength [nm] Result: 0.25 nm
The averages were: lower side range 43.4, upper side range 45.3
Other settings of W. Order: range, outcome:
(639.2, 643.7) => 43.1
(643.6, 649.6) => 43.4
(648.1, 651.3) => 42.1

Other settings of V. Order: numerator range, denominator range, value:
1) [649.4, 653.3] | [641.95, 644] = 1.03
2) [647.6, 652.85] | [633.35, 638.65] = 1.04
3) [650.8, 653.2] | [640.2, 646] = 1.06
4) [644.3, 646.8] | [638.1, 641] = 1.06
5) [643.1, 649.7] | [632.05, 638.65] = 1.03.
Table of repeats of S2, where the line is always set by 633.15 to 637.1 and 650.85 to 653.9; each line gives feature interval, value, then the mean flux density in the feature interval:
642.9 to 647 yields 0.013 mag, 44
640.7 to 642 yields 0.060 mag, 41.7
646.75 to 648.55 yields 0.039 mag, 43.3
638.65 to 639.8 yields 0.042 mag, 42.2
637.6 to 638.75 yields -0.019 mag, 44.4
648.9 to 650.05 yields 0.105 mag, 40.9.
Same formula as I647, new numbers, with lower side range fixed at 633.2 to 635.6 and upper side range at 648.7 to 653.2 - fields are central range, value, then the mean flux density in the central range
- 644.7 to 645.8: -0.04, 45.4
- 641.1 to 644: 0.04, 43.4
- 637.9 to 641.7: 0.09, 42.9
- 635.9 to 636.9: 0.08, 40.5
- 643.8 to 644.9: -0.02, 44.5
